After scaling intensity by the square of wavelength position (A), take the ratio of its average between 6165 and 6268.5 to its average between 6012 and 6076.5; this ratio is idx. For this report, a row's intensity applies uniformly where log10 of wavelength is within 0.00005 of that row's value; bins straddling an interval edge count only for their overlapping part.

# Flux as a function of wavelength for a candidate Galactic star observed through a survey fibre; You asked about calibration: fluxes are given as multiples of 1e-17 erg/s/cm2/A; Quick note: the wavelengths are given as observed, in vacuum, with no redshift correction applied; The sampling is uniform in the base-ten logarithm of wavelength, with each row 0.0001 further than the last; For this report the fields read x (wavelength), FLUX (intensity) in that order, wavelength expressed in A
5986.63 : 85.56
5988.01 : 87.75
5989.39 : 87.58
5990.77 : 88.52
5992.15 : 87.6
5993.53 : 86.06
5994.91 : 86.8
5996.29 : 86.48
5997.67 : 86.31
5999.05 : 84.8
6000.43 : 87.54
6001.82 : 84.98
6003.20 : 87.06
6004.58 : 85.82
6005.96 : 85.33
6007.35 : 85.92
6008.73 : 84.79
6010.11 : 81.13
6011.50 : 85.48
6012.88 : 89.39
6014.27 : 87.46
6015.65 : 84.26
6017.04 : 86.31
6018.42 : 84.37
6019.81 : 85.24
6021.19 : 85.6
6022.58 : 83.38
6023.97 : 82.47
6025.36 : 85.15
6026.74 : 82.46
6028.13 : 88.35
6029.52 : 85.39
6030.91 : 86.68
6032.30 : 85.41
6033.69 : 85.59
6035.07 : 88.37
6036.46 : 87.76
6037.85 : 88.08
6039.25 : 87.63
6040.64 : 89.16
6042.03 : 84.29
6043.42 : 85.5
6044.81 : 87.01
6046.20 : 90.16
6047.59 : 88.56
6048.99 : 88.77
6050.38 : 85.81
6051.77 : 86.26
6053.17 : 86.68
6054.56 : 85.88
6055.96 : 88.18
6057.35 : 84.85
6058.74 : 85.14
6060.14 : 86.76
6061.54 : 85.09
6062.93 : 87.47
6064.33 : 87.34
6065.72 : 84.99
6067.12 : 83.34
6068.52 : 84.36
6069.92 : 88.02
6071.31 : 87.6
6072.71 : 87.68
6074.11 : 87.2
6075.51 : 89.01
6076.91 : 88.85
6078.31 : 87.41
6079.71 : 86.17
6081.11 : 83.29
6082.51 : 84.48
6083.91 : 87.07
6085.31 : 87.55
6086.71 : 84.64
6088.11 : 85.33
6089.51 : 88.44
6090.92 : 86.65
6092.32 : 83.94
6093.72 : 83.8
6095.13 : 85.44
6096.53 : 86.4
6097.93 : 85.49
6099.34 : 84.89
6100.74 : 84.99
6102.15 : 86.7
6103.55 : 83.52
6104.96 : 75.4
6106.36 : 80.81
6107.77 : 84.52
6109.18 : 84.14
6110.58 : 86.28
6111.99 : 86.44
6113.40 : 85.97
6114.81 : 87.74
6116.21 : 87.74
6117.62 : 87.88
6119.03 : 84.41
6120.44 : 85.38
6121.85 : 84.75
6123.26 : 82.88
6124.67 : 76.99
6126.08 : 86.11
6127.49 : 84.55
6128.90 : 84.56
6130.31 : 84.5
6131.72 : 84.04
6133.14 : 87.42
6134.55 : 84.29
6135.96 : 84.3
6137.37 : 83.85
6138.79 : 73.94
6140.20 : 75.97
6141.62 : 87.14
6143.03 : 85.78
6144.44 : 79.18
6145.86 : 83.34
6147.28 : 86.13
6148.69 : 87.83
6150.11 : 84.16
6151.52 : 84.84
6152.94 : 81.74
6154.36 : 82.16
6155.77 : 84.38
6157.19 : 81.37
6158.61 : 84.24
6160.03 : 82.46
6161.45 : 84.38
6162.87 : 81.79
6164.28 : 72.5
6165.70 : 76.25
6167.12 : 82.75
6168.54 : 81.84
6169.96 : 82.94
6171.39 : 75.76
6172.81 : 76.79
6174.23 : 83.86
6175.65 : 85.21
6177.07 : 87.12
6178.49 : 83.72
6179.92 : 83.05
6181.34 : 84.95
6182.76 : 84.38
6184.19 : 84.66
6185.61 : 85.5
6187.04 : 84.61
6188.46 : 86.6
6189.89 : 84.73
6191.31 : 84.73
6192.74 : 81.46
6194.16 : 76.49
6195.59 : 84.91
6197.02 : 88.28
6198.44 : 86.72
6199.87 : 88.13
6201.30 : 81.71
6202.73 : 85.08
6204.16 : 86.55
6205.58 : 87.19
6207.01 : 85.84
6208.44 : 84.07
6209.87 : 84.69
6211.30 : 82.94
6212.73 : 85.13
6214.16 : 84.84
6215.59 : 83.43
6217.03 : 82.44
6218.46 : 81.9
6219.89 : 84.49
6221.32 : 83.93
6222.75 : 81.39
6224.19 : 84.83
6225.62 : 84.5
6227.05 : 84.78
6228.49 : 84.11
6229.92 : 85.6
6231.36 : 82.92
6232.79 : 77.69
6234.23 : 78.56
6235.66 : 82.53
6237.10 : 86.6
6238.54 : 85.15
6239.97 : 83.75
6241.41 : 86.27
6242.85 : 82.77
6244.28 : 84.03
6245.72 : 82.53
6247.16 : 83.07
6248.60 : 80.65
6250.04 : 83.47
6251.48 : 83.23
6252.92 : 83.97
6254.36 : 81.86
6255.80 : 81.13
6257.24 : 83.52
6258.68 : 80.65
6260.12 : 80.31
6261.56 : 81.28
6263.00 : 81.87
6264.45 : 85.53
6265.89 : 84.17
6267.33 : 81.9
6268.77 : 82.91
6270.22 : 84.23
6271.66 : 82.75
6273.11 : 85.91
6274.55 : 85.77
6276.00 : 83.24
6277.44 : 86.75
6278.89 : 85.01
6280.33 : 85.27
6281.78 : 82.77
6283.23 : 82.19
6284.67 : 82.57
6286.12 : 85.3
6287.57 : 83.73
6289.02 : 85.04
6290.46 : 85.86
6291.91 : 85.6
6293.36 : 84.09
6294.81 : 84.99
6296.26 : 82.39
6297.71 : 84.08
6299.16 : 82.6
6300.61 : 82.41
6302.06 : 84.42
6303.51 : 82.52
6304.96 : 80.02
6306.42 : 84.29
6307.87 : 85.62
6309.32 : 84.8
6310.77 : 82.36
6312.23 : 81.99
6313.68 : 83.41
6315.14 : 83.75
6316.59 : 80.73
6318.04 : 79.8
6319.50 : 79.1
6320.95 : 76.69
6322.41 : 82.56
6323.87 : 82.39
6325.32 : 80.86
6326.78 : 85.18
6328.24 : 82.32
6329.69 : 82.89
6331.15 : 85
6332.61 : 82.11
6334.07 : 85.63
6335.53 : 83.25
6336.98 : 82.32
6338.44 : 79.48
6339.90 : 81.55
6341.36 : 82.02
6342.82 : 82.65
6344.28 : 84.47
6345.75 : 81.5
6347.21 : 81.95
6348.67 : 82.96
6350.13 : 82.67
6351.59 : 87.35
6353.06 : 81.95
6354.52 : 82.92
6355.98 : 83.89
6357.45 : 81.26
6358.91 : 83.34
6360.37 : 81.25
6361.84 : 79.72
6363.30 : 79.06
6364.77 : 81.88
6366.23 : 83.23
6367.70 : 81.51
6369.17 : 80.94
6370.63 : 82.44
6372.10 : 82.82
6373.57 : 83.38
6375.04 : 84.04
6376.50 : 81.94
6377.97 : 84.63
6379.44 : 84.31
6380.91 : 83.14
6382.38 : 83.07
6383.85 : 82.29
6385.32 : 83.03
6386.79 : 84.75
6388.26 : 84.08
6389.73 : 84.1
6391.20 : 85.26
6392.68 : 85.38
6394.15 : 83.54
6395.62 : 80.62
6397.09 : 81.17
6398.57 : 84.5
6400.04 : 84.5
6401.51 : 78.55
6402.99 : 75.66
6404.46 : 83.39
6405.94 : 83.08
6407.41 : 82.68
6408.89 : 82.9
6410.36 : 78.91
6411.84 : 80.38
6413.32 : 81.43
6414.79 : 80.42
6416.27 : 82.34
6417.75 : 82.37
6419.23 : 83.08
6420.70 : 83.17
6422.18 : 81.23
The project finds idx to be 1.02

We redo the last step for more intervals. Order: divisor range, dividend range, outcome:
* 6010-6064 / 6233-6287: 1.04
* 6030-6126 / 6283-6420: 1.05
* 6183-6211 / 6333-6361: 1.02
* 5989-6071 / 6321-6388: 1.06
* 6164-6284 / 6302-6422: 1.03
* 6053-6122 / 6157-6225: 1.01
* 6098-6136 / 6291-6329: 1.04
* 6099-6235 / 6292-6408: 1.05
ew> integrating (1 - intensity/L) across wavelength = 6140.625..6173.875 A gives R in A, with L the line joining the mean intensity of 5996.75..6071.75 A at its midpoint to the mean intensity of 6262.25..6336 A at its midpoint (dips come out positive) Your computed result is 1.1 A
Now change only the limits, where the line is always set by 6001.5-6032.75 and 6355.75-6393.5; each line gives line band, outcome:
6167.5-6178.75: 0.3 A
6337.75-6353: 0.1 A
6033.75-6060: -0.6 A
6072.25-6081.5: -0.2 A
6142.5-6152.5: 0.0 A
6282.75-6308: -0.1 A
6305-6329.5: 0.3 A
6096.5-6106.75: 0.2 A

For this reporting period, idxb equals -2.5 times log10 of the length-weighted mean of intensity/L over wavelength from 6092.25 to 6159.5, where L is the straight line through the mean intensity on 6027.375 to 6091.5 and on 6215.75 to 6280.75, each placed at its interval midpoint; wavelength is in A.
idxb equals 0.02 mag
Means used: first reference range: 86.7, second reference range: 83.3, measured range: 84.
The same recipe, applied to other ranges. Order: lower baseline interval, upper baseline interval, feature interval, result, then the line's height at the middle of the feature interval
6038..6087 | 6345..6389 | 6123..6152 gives 0.029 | 85.7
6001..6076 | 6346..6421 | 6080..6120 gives 0.005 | 85.5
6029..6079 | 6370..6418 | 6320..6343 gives 0.014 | 83.4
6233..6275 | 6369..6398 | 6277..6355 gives 0.001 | 83.2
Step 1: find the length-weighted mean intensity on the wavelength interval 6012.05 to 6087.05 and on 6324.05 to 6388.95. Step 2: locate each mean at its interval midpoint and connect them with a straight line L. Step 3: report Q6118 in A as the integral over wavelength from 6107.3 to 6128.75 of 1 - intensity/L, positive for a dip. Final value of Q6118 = 0.1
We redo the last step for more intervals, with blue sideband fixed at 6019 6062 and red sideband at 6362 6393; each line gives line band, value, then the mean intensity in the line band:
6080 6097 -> 0.0 A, 85.6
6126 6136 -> 0.1 A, 85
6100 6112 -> 0.3 A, 83.5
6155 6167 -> 0.6 A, 81.1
